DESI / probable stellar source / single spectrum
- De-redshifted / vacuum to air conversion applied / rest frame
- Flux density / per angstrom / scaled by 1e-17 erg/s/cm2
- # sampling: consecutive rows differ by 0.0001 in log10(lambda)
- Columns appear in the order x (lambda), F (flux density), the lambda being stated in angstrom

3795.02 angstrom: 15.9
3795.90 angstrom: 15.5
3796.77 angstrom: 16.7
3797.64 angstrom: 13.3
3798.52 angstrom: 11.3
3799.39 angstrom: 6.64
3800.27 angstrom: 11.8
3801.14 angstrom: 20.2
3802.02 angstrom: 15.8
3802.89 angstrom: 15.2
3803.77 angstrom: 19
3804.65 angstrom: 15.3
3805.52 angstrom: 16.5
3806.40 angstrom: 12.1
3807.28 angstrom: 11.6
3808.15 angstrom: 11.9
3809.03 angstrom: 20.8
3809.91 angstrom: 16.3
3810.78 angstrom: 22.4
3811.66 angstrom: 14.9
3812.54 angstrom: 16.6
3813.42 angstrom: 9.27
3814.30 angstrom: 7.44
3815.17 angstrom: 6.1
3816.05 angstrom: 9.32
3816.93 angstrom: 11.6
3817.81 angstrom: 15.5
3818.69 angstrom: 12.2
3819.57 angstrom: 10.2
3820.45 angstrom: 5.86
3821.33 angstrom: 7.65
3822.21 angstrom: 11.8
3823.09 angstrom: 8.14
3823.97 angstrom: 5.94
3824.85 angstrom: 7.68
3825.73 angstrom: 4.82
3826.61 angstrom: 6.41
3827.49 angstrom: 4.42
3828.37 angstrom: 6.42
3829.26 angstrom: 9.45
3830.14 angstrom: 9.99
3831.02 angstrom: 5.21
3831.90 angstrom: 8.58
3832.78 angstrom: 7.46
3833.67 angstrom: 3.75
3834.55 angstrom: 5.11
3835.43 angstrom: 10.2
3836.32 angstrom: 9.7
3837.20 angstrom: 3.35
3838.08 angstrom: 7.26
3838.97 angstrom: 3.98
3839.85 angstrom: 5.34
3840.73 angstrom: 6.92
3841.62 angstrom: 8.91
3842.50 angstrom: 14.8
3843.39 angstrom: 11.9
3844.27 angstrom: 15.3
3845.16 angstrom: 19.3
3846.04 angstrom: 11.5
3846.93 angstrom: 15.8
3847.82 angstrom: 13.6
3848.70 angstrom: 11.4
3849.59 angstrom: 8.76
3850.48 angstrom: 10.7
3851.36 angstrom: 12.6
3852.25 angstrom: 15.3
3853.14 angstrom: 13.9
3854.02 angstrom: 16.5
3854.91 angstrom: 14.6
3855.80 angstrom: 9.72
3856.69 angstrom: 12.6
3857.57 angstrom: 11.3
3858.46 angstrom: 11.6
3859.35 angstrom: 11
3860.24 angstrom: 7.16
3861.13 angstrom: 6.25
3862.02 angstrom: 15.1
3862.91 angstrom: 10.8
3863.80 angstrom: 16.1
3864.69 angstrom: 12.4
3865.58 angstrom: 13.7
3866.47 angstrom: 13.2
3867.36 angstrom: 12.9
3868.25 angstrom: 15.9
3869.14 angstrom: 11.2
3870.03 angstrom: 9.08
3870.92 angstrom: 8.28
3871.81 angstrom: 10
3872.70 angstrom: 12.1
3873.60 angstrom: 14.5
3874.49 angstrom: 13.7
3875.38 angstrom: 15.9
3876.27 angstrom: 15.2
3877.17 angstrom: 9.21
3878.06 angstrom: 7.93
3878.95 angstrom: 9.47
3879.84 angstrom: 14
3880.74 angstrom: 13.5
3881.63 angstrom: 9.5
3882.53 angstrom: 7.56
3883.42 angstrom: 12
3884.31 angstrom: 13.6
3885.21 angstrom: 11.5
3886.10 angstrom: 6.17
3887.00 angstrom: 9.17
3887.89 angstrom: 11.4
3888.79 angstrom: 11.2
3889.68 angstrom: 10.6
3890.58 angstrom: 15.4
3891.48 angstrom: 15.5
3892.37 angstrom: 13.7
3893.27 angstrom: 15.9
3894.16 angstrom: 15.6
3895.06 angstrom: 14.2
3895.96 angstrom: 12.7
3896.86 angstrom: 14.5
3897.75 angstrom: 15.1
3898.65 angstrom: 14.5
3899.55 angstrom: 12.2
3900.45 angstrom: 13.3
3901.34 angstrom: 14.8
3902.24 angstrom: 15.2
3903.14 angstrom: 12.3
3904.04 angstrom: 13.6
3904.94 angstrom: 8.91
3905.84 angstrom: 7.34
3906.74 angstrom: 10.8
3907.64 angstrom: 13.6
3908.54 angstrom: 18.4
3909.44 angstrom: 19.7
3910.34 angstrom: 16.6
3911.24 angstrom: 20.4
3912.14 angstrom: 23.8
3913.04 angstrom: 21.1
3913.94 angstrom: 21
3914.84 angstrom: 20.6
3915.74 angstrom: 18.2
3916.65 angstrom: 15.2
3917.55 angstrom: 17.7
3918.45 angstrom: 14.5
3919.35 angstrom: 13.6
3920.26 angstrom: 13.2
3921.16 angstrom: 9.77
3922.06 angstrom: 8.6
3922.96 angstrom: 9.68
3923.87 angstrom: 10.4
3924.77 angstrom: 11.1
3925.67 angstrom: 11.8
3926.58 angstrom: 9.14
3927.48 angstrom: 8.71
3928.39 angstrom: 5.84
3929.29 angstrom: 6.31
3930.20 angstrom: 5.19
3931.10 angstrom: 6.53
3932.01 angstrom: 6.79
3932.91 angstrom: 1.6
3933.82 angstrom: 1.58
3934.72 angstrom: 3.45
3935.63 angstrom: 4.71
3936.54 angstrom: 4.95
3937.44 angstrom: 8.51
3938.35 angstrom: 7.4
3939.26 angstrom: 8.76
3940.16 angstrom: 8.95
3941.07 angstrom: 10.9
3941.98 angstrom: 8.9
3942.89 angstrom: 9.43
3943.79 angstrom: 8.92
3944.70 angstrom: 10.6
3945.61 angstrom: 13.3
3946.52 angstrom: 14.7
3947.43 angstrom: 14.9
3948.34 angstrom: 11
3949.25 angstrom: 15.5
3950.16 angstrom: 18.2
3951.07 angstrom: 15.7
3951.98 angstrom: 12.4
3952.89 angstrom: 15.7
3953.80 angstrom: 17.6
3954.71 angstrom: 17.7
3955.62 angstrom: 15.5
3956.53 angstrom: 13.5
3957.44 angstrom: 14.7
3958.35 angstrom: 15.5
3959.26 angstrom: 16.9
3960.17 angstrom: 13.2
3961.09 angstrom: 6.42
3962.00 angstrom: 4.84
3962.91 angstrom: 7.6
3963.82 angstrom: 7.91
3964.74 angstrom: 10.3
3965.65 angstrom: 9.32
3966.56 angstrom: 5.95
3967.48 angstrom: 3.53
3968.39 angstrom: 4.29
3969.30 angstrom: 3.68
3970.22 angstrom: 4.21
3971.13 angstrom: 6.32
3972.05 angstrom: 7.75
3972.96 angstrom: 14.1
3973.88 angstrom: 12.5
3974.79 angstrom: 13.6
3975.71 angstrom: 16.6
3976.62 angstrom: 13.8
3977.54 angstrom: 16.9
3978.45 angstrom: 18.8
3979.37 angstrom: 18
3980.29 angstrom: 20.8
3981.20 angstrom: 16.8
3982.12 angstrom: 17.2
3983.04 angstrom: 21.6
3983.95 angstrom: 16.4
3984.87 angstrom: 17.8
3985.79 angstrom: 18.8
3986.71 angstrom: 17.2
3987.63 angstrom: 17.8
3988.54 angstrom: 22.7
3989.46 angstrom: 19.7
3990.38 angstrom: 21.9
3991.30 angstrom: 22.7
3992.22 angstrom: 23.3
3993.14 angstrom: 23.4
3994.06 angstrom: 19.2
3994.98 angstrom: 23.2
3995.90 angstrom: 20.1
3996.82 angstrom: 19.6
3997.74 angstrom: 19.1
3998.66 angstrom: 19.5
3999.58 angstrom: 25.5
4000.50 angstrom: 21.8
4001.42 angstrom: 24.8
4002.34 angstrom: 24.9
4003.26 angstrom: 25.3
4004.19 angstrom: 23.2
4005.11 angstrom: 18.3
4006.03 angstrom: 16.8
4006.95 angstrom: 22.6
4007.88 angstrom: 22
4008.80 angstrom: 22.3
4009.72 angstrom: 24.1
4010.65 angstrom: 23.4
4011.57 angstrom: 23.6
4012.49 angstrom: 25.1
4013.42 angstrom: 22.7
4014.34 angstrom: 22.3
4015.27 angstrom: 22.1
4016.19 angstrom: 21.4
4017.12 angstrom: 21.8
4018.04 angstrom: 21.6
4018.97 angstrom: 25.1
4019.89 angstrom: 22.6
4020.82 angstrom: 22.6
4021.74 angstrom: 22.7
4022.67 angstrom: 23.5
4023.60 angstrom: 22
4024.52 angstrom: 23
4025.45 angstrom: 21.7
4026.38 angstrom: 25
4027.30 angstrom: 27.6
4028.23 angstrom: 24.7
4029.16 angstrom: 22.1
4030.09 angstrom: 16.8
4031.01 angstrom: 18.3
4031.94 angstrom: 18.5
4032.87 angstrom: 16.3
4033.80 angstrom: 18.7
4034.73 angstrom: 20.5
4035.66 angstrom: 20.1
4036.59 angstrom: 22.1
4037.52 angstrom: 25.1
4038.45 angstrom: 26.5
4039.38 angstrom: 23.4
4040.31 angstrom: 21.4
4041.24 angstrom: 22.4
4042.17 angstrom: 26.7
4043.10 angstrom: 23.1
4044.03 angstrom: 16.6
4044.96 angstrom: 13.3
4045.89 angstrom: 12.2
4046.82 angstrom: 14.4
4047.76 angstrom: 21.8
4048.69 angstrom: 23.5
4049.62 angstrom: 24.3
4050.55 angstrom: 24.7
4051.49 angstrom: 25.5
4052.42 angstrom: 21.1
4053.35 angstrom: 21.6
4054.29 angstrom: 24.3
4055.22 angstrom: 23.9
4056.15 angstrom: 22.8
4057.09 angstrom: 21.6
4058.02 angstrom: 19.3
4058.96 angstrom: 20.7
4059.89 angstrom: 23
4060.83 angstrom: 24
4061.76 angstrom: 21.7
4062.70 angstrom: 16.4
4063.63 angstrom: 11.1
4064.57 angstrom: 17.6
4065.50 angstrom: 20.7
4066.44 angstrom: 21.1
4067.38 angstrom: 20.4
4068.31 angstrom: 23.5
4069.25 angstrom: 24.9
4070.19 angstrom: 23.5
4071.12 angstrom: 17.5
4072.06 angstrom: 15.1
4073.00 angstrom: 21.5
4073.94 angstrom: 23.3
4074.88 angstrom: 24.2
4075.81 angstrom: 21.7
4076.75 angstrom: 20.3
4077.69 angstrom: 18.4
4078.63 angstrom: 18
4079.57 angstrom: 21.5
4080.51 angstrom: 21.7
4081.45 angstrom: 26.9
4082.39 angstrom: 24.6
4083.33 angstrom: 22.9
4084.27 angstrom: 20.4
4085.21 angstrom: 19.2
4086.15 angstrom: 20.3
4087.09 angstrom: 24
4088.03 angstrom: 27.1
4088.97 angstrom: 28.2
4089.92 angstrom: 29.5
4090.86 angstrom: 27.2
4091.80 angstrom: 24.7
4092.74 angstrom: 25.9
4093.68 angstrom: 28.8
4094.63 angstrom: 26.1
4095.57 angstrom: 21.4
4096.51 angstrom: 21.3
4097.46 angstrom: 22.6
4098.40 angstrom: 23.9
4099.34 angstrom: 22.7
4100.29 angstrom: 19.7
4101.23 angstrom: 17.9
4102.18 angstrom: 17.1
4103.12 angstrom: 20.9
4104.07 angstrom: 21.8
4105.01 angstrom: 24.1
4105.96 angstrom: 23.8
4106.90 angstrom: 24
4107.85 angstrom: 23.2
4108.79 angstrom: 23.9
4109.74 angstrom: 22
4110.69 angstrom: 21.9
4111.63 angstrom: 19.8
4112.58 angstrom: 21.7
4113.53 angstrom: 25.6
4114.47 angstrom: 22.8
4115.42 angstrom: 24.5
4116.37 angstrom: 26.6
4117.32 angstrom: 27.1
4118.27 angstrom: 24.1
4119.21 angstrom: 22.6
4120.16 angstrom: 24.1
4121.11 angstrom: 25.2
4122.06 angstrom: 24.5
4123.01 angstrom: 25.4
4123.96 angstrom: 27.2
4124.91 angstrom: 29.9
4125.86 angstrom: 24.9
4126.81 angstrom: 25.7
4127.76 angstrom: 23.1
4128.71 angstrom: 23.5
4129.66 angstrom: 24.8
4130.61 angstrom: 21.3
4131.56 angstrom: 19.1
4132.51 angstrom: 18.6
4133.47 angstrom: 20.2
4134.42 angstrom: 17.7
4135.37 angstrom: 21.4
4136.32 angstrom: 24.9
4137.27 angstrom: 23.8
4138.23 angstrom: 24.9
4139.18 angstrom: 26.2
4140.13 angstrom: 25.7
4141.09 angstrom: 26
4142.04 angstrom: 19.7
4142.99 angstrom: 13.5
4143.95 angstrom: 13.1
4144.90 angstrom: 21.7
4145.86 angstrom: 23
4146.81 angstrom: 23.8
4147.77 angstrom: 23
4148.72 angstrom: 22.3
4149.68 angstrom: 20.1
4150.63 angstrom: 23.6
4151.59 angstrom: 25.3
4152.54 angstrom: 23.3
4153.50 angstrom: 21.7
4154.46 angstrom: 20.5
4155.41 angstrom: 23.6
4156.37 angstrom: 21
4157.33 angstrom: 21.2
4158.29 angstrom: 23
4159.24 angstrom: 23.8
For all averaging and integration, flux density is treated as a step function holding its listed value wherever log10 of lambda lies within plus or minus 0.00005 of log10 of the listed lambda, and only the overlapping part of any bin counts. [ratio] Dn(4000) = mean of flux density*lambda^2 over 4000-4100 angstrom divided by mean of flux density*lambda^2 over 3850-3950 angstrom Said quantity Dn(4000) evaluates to 2.0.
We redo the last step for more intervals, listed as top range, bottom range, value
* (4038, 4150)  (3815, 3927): 2.11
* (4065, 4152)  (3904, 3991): 1.96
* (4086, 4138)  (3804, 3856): 2.53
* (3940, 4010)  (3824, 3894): 1.54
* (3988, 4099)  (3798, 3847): 2.30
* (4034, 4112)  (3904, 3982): 1.98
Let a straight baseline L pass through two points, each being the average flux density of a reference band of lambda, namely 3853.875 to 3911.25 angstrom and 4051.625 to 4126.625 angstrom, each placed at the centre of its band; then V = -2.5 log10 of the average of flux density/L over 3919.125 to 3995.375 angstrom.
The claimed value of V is 0.31 mag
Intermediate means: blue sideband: 12.6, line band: 12.4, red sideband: 22.7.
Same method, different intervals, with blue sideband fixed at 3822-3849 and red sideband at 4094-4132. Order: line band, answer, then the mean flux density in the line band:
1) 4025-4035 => -0.107 mag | 20.9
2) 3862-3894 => -0.106 mag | 12.1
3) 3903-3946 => 0.176 mag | 11.3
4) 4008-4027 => -0.245 mag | 23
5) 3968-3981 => 0.290 mag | 12.4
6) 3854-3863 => -0.132 mag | 11.3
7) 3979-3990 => -0.132 mag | 18.8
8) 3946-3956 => -0.034 mag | 15.3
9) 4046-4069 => -0.036 mag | 21.1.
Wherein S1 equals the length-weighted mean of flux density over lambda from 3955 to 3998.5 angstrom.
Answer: 14.8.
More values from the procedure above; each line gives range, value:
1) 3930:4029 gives 16.1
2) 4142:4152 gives 20.8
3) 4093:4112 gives 22.4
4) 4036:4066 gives 21.1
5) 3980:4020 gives 21.4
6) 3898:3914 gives 15.3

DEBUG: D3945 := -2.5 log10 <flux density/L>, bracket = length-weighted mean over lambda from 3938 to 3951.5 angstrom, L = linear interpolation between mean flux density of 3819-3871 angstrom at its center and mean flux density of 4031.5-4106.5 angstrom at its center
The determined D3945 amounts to 0.28 mag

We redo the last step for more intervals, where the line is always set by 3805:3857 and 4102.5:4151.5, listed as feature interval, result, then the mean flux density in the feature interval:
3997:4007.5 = -0.23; 21.9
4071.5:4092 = -0.08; 22.7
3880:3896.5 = 0.07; 12.2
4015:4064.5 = -0.11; 21.4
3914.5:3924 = 0.04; 13.8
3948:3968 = 0.28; 12.2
